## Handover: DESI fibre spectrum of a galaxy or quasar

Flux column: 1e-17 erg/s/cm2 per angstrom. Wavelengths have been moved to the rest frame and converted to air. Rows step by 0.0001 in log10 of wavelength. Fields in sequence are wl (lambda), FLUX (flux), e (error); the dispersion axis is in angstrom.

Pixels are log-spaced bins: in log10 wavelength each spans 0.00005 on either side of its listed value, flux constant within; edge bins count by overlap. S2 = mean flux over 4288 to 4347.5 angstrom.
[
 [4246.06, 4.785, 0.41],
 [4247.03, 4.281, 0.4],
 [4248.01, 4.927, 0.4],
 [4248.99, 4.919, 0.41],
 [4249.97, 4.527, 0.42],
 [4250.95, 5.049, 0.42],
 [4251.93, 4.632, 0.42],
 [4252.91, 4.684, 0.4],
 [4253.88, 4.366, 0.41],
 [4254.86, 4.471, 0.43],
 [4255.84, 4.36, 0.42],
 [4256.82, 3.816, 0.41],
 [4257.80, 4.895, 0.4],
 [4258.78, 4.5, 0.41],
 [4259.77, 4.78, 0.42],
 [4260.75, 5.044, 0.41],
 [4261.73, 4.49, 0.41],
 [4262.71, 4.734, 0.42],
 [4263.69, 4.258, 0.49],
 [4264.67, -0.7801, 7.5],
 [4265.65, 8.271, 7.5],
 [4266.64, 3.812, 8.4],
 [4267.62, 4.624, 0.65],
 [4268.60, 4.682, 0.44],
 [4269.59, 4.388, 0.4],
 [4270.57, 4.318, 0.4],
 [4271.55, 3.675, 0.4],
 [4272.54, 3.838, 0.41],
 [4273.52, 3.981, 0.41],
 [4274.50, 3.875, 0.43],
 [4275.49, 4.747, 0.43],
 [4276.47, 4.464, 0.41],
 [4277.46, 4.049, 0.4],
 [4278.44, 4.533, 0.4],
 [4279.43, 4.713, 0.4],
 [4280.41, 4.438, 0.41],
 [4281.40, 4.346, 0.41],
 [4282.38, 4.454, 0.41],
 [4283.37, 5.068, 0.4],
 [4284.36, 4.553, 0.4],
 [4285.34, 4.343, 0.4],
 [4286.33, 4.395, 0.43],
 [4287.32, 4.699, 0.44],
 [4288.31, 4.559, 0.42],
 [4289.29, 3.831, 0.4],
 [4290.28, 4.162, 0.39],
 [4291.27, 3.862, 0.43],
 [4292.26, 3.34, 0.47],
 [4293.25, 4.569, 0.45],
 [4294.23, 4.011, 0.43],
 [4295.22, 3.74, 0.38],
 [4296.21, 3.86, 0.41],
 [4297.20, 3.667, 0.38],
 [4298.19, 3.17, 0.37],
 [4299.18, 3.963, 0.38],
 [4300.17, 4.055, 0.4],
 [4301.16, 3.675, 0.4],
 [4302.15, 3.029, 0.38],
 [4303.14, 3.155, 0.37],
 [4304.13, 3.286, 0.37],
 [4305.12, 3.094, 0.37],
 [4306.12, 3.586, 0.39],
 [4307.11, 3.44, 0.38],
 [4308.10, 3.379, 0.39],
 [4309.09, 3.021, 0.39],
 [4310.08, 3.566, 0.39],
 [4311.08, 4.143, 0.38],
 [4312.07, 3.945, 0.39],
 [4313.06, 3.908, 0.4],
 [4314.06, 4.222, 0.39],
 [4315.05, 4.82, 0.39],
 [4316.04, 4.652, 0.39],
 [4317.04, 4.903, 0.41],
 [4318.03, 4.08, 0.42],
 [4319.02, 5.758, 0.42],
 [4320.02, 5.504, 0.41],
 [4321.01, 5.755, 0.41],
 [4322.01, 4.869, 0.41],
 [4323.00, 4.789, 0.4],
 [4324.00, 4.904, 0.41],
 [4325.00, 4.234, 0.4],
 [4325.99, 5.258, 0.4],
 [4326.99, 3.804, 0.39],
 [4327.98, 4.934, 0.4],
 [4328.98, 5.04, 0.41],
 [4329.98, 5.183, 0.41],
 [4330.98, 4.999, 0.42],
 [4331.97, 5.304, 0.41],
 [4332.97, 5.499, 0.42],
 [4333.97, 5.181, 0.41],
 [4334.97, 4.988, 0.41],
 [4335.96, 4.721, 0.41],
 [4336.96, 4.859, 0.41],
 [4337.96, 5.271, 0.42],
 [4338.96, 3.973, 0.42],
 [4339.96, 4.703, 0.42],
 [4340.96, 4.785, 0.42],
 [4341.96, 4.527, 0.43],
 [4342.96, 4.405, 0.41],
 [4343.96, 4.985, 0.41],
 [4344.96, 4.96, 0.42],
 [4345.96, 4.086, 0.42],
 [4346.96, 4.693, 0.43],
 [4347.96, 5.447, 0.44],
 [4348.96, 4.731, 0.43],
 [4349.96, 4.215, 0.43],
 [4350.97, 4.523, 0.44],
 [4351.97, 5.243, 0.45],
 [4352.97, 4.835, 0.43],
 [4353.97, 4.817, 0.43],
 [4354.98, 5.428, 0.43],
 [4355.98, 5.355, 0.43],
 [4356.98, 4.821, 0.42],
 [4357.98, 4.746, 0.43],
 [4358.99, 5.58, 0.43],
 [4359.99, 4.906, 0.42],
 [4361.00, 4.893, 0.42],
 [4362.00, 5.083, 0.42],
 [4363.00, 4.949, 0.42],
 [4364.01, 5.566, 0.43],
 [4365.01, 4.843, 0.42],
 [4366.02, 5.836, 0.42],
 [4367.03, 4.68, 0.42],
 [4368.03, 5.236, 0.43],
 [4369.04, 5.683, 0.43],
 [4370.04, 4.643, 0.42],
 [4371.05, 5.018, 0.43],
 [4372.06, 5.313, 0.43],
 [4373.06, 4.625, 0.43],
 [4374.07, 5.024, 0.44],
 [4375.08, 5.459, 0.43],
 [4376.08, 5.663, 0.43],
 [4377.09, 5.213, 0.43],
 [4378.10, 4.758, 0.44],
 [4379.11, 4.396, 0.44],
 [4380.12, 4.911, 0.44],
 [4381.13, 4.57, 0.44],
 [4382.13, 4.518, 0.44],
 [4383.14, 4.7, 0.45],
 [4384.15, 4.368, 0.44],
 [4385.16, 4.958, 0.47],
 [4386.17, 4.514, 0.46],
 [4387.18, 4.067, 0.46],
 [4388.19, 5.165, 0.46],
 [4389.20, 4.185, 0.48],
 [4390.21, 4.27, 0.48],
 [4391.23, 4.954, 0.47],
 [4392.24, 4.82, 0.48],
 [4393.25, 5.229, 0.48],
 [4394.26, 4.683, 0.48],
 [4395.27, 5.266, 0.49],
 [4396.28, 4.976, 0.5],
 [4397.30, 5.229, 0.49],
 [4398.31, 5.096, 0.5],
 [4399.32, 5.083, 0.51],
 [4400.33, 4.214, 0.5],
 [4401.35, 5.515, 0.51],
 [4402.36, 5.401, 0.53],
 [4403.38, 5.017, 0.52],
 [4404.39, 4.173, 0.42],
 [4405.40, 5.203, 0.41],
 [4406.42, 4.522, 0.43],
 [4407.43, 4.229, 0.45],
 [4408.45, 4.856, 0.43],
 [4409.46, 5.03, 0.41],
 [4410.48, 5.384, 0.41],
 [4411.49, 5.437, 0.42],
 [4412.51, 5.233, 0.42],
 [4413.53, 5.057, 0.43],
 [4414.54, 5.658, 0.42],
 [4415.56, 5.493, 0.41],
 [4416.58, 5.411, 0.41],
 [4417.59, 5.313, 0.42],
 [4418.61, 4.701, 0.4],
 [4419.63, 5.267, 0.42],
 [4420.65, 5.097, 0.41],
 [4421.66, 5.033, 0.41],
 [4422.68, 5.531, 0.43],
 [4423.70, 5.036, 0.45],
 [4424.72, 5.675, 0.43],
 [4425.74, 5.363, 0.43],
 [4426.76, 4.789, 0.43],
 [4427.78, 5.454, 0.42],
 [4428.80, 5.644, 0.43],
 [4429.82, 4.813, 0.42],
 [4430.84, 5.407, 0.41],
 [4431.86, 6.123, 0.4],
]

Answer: 4.35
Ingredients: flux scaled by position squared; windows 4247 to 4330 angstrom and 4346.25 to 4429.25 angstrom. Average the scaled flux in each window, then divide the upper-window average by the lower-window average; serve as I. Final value 1.22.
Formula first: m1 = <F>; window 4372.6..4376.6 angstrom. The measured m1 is 5.2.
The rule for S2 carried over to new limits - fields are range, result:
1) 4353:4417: 4.98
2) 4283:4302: 4.05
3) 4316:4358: 4.88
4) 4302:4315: 3.58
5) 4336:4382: 4.93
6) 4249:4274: 4.39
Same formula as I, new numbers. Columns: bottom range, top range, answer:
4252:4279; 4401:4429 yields 1.27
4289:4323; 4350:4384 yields 1.28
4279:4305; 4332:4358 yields 1.24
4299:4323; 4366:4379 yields 1.29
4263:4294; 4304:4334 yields 1.07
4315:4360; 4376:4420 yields 1.03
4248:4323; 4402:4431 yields 1.29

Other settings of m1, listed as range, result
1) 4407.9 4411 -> 5.08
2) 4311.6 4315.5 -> 4.22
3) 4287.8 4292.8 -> 3.96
